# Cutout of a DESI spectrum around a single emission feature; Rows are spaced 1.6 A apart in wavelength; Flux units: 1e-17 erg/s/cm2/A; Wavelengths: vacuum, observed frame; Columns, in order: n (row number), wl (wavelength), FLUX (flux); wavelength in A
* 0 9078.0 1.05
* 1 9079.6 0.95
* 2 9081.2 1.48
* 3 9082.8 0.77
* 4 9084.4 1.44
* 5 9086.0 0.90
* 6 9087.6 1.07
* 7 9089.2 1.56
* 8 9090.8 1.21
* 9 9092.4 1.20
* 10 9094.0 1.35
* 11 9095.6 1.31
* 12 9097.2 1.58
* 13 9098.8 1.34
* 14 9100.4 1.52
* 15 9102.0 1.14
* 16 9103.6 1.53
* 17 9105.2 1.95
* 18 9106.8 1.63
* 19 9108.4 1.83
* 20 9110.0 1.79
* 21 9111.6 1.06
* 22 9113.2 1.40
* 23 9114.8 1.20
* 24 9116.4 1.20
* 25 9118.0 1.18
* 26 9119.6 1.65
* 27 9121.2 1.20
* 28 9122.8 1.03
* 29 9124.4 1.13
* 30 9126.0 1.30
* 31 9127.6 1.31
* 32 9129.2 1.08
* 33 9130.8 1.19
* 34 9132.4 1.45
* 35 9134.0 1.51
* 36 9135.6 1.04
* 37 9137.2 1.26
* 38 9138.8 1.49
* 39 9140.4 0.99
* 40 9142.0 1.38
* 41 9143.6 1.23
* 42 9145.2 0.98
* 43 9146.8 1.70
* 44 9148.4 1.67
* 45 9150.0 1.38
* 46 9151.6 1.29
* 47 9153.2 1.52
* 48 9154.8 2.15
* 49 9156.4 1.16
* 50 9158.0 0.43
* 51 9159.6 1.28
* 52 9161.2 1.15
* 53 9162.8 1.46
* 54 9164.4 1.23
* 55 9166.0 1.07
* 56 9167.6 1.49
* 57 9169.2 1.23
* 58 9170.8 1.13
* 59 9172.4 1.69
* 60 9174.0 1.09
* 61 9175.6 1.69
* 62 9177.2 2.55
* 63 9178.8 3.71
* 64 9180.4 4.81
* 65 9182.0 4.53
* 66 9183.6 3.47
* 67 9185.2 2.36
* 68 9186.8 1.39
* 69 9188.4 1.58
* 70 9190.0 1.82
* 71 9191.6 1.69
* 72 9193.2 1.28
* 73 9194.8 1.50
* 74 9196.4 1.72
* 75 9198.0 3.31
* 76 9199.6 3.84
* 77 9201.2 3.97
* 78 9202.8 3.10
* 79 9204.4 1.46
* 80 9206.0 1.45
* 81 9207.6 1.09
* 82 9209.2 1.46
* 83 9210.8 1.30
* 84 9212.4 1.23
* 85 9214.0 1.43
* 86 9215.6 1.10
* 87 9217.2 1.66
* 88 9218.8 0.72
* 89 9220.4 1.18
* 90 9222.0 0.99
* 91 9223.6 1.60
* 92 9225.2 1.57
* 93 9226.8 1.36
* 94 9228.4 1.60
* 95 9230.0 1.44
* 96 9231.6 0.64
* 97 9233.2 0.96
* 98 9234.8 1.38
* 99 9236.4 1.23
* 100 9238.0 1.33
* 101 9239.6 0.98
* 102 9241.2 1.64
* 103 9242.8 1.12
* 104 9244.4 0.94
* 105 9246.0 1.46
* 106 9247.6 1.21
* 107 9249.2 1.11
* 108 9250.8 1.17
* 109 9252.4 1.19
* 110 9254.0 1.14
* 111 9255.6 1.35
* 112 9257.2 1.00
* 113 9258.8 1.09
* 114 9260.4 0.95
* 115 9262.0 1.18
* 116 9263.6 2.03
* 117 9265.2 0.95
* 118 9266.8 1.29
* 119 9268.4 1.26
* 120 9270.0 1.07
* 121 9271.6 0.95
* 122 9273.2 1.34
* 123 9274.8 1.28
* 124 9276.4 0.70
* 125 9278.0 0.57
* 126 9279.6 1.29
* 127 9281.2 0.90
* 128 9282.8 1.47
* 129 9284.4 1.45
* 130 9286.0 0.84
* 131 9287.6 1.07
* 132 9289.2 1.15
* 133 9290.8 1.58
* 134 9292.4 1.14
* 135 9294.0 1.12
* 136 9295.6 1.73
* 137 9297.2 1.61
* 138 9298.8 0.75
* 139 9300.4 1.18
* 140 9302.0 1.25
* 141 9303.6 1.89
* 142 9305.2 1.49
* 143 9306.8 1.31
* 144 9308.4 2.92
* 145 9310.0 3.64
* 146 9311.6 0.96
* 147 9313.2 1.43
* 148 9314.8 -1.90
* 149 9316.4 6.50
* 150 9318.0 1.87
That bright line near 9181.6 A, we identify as [S II] 6716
